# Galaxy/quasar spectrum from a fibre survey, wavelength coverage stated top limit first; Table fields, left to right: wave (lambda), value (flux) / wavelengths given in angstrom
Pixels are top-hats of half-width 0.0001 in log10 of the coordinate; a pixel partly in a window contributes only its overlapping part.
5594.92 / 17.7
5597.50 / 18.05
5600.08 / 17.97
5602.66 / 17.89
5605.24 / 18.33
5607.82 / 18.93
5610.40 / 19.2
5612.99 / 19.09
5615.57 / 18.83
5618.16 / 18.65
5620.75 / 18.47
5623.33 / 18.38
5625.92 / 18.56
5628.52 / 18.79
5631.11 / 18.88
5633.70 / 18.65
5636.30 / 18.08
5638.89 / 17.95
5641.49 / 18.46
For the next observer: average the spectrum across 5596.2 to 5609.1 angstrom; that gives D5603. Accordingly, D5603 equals 18.2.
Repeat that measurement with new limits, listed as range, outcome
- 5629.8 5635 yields 18.8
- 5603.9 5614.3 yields 18.9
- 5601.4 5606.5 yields 18.1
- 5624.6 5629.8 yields 18.6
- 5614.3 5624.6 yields 18.6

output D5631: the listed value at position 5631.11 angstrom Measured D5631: 18.88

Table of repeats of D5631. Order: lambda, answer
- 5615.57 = 18.83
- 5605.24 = 18.33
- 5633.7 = 18.65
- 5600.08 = 17.97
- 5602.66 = 17.89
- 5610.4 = 19.2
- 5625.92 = 18.56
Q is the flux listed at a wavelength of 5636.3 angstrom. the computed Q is 18.08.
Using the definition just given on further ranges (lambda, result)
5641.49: 18.46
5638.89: 17.95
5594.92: 17.7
